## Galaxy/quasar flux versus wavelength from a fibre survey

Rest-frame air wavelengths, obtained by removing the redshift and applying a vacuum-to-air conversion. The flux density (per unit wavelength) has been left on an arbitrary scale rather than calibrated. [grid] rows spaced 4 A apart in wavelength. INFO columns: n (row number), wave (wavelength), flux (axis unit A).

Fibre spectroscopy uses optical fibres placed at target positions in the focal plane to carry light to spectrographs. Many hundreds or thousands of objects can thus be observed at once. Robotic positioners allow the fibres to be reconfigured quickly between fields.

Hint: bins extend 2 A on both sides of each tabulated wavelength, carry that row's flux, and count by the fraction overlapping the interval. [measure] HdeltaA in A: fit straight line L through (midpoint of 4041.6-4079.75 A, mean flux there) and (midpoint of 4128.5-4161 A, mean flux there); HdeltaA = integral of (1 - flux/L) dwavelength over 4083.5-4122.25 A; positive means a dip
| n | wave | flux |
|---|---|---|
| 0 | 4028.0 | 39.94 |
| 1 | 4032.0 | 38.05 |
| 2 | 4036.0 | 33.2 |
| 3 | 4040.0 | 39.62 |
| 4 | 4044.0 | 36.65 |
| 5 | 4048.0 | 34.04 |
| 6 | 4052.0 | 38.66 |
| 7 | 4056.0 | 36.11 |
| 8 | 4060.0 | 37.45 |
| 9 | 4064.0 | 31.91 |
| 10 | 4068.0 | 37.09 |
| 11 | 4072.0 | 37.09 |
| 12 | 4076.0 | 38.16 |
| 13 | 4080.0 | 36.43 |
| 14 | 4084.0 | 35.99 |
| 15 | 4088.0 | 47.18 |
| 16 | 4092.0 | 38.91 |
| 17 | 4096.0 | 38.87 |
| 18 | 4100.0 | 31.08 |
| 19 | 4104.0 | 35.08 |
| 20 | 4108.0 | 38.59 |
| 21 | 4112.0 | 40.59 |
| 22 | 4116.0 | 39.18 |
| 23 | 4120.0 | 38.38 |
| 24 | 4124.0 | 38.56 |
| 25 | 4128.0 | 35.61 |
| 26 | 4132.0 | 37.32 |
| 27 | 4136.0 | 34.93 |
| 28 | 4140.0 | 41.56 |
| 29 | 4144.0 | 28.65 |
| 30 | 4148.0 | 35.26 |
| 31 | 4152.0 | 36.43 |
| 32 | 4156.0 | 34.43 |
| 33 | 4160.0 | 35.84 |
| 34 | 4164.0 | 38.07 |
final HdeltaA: -2.7 A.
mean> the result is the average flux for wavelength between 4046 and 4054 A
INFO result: 36.3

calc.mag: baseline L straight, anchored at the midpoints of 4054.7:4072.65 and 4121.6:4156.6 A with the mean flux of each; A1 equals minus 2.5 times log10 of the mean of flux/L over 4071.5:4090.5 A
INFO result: -0.09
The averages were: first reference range 35.8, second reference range 35.9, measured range 39.1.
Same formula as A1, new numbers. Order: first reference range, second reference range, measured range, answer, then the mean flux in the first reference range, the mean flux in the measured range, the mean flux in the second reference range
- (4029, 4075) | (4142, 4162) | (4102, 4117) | -0.09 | 36.5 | 38.3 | 34.1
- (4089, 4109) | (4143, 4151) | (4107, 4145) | -0.09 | 36.9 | 37.5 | 32.9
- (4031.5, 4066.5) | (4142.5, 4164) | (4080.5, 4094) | -0.13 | 36.1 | 40.2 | 34.6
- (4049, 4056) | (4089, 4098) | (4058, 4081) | 0.06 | 37.3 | 36.4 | 39.8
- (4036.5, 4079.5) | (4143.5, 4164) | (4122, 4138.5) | -0.04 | 36.5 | 36.8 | 34.9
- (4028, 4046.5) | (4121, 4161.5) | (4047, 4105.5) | -0.01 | 37.1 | 37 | 35.9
